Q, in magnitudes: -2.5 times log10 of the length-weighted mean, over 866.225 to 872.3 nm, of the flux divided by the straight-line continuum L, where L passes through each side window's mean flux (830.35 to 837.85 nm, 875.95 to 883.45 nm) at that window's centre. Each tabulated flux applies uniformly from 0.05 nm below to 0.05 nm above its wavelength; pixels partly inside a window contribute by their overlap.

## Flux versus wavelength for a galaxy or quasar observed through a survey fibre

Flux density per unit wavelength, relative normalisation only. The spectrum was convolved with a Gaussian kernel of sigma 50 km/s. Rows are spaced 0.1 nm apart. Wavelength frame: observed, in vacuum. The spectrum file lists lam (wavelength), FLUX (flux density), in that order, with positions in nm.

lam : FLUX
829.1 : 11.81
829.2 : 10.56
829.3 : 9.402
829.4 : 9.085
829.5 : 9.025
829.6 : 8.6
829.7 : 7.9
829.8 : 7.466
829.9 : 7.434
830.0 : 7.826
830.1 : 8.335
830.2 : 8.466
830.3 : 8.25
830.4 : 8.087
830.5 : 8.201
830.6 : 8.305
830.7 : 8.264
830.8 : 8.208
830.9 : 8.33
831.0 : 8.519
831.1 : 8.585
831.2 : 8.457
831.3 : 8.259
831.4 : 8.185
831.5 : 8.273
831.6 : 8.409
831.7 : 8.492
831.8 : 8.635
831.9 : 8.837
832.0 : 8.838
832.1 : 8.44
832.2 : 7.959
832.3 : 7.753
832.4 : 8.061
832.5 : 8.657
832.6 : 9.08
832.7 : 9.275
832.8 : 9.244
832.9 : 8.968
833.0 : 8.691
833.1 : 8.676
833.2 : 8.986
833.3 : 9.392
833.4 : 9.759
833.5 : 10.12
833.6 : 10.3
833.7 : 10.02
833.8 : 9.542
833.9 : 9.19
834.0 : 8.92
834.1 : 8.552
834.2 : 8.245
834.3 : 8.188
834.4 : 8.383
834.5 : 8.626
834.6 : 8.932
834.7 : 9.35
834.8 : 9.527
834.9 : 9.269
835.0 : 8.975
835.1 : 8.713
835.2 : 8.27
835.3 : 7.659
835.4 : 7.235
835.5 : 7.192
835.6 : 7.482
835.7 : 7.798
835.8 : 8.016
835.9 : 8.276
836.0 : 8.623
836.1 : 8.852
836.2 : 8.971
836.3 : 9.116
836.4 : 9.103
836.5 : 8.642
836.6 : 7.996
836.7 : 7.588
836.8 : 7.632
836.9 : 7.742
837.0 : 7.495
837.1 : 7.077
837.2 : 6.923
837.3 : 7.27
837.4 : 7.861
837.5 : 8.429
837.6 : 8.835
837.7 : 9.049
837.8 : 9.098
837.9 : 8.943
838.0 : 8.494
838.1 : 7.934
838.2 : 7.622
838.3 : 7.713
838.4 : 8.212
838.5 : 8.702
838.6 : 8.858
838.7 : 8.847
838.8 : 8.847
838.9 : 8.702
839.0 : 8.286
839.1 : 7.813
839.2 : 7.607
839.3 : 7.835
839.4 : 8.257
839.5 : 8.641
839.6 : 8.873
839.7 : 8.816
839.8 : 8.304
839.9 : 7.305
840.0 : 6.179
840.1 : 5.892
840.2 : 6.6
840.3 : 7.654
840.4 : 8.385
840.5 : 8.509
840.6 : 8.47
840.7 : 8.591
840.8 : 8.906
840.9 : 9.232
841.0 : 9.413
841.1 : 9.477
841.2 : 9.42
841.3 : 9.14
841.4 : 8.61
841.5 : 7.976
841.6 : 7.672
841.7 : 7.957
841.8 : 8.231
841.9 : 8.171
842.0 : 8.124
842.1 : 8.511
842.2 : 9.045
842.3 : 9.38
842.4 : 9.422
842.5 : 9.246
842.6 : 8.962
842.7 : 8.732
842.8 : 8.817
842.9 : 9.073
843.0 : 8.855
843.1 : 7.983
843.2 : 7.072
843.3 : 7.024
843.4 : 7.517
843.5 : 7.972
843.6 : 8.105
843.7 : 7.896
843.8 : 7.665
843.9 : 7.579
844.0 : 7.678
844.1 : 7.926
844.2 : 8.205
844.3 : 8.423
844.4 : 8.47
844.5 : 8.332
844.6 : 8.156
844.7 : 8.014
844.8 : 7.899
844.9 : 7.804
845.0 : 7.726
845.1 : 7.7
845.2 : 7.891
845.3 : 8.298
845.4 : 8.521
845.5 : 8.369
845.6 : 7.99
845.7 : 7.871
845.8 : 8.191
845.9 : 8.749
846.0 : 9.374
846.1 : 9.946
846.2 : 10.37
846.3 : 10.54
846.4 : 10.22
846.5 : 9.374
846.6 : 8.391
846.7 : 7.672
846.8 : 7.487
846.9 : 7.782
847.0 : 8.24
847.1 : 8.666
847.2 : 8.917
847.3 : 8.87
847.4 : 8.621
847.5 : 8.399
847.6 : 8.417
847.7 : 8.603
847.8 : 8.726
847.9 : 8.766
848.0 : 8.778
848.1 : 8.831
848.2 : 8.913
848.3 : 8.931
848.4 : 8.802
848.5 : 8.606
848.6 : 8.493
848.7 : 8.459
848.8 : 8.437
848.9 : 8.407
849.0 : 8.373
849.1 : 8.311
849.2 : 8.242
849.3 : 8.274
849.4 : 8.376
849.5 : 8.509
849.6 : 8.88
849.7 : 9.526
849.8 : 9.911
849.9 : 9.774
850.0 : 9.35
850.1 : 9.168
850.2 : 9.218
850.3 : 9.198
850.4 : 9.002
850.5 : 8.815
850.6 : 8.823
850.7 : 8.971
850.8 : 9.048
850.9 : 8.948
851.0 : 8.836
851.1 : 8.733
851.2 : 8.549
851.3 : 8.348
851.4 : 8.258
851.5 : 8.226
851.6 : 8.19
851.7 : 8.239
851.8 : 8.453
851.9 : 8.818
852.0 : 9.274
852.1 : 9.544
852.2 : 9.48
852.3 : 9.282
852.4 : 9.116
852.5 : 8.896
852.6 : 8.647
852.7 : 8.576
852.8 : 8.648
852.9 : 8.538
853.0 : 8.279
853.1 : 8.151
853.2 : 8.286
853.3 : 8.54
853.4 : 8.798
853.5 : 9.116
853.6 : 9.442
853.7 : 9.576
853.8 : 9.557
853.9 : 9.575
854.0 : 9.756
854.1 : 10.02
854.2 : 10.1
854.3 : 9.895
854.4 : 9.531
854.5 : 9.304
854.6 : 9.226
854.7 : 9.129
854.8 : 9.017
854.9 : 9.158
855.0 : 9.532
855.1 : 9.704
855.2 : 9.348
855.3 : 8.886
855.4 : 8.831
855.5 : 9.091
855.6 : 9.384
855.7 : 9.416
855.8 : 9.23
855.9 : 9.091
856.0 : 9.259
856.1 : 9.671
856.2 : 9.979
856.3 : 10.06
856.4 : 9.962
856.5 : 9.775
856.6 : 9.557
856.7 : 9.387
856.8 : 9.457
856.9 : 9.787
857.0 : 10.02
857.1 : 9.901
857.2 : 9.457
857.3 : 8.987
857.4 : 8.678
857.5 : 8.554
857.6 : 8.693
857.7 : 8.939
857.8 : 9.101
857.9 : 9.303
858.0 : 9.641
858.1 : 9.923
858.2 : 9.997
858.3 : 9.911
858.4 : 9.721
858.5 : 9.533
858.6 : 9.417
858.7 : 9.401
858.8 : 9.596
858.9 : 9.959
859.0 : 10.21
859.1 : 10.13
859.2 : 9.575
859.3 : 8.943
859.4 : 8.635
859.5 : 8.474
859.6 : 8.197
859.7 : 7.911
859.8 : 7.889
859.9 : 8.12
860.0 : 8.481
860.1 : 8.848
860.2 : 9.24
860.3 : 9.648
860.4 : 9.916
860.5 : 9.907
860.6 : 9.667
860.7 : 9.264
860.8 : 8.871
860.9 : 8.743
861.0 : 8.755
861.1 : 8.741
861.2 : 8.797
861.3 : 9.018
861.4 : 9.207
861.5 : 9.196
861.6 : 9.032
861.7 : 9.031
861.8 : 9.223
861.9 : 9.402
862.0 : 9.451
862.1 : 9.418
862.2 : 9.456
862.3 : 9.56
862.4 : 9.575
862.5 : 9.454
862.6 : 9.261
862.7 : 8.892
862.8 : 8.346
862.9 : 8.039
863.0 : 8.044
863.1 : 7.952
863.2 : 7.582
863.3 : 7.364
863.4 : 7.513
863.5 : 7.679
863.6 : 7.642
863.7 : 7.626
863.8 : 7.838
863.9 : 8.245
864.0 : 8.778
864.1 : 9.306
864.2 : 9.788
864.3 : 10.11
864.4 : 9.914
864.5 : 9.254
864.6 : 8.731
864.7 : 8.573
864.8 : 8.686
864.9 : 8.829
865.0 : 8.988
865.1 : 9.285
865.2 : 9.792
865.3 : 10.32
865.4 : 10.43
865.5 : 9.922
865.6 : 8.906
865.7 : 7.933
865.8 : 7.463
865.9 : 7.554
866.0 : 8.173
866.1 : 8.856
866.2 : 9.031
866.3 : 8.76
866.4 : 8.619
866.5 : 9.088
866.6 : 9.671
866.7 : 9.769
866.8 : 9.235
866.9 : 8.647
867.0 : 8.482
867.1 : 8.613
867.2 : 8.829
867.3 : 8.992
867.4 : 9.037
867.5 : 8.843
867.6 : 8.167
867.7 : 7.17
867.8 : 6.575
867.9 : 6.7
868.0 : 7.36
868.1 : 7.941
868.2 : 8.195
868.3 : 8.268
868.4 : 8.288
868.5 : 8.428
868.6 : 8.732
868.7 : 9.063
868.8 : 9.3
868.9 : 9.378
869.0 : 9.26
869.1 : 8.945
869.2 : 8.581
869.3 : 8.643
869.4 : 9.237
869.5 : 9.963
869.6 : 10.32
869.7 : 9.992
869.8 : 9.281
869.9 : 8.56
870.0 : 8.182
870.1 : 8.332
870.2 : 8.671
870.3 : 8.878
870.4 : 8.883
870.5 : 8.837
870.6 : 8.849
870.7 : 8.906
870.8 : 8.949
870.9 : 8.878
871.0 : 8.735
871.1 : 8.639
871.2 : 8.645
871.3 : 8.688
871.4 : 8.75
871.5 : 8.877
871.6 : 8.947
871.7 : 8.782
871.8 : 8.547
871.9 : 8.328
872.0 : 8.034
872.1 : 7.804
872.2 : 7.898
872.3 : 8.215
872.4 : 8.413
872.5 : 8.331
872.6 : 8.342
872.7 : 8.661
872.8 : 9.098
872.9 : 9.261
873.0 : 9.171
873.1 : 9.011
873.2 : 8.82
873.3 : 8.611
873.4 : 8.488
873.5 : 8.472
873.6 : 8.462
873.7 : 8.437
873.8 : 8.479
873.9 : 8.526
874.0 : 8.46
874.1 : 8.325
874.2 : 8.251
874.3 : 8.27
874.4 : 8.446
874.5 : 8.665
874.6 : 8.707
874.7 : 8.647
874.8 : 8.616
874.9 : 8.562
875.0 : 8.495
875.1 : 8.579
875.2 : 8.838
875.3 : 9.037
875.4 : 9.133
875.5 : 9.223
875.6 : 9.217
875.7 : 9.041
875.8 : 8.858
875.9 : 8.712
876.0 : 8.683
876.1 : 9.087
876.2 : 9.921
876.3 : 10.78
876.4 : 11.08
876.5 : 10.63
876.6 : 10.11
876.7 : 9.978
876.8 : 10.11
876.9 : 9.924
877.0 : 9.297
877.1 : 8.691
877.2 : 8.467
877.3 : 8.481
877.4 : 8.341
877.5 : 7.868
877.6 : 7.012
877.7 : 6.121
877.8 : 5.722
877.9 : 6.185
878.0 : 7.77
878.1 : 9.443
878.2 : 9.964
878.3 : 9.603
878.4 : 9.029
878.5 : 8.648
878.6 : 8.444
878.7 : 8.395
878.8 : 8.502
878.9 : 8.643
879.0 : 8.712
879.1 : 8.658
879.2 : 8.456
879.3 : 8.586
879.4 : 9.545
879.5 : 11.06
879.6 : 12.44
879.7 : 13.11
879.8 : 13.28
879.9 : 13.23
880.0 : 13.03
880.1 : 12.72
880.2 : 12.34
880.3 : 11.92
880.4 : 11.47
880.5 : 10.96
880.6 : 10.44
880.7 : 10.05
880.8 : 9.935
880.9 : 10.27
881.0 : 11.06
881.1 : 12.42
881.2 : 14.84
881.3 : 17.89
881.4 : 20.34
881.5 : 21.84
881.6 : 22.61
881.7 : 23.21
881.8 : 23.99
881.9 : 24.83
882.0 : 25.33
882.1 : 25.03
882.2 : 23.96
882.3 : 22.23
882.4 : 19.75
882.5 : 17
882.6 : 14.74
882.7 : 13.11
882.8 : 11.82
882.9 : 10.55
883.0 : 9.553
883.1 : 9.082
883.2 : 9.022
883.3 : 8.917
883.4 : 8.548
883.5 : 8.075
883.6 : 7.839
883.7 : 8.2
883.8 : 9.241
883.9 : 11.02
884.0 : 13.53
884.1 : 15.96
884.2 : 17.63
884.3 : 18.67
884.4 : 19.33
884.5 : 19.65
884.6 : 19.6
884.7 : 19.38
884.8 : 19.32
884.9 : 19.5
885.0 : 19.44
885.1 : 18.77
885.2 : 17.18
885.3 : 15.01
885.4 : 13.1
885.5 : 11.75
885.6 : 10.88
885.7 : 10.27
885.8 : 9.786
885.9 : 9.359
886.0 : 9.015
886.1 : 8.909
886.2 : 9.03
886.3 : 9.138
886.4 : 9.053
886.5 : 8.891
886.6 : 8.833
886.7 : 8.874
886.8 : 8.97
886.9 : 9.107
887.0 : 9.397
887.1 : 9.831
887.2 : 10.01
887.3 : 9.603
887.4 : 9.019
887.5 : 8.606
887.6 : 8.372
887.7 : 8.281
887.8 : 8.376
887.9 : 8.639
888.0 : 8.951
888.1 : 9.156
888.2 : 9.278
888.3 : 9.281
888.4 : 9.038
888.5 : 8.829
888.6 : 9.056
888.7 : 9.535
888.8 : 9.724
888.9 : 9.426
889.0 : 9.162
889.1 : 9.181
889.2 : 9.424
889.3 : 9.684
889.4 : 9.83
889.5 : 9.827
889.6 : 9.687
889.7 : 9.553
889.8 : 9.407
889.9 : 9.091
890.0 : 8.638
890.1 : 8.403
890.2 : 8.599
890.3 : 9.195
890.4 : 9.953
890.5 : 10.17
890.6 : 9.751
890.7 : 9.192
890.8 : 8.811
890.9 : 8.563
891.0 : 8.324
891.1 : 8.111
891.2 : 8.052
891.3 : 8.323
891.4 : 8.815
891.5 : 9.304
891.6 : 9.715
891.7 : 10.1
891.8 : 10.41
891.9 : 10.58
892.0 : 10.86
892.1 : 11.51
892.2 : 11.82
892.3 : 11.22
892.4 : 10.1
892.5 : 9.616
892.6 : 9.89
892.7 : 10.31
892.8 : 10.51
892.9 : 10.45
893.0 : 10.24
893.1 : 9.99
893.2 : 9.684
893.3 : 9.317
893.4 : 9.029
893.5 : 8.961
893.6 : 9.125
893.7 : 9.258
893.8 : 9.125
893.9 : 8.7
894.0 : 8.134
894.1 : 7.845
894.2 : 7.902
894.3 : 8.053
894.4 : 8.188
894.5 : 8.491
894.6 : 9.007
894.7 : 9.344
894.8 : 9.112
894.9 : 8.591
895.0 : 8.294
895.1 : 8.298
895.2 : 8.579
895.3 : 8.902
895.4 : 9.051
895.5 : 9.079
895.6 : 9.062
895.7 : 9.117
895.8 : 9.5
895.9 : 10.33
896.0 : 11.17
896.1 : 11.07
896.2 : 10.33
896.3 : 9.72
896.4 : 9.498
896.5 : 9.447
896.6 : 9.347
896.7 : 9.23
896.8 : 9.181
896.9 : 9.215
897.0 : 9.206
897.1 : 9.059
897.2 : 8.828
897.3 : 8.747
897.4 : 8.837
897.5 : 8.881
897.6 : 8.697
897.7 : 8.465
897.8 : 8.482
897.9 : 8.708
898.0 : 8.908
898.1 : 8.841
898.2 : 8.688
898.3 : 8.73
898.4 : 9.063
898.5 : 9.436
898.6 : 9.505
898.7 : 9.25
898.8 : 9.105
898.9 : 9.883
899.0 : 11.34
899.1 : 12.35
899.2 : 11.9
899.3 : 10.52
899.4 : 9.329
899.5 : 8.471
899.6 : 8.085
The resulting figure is 0.284 mag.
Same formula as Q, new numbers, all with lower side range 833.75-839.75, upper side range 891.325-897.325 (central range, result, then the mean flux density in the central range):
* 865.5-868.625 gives 0.06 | 8.42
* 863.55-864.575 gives 0.00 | 8.85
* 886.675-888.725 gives 0.03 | 9.05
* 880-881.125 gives -0.22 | 11.3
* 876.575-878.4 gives 0.08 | 8.5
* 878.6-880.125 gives -0.14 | 10.5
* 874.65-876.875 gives -0.03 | 9.34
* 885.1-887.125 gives -0.14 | 10.5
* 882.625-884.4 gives -0.24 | 11.5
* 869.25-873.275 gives 0.03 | 8.78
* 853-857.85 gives -0.07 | 9.32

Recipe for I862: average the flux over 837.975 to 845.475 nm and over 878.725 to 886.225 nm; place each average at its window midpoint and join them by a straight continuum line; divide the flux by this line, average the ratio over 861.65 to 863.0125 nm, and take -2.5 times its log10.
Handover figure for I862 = 0.22 mag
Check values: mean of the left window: 8.24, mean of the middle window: 9.11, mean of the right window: 14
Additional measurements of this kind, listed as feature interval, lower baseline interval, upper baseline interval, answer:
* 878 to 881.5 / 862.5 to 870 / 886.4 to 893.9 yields -0.23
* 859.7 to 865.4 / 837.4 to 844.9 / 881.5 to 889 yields 0.19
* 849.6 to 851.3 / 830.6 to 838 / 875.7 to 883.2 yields 0.08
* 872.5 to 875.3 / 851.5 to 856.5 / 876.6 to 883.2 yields 0.33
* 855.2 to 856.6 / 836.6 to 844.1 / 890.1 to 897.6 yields -0.11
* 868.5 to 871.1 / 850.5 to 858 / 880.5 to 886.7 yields 0.31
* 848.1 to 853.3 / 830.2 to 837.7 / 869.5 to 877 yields -0.01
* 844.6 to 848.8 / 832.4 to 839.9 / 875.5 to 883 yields 0.10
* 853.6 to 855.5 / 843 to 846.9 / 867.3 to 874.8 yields -0.13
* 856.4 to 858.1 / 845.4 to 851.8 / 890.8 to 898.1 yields -0.06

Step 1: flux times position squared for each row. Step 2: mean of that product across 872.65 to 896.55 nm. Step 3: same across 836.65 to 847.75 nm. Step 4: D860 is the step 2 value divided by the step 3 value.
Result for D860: 1.41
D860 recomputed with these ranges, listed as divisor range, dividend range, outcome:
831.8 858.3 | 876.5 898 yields 1.37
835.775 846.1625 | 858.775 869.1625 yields 1.12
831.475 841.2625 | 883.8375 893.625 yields 1.43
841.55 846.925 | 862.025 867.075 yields 1.10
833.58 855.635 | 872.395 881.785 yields 1.27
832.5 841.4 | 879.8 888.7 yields 1.72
